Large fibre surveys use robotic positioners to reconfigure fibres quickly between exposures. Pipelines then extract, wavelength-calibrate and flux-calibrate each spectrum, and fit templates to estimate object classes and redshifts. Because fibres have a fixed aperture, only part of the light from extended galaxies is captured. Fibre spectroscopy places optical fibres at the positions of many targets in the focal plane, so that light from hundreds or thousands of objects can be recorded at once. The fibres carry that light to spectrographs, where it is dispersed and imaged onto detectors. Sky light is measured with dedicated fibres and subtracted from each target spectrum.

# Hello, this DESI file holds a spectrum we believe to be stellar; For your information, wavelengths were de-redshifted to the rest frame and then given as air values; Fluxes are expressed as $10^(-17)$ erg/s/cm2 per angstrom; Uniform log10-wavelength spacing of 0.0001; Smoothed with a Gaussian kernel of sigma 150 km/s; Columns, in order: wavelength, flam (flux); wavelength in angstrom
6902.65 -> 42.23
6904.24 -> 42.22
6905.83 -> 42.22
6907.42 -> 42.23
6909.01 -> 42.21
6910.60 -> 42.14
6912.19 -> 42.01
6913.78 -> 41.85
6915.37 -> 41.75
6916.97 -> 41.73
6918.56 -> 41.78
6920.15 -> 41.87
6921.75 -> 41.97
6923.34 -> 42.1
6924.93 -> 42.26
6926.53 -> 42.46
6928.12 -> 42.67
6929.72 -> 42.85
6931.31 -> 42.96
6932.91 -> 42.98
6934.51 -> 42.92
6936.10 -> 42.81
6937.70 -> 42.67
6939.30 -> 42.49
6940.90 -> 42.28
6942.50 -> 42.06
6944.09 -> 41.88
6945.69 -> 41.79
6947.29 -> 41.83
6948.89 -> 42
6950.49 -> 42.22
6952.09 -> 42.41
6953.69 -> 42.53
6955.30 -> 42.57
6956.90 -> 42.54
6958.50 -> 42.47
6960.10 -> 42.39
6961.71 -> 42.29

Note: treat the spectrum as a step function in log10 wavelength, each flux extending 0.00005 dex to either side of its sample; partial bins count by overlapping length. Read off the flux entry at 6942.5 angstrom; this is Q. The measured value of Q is 42.06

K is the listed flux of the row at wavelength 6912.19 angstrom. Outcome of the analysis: 42.01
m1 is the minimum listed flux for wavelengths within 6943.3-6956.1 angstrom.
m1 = 41.79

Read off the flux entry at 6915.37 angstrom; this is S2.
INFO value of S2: 41.75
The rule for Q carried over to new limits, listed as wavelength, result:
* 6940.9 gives 42.28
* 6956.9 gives 42.54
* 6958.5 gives 42.47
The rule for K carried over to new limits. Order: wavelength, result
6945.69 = 41.79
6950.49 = 42.22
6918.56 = 41.78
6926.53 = 42.46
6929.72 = 42.85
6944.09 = 41.88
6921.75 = 41.97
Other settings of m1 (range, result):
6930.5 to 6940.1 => 42.49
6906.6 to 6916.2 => 41.75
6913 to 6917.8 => 41.73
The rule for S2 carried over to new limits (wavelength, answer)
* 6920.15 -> 41.87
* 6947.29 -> 41.83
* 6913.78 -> 41.85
